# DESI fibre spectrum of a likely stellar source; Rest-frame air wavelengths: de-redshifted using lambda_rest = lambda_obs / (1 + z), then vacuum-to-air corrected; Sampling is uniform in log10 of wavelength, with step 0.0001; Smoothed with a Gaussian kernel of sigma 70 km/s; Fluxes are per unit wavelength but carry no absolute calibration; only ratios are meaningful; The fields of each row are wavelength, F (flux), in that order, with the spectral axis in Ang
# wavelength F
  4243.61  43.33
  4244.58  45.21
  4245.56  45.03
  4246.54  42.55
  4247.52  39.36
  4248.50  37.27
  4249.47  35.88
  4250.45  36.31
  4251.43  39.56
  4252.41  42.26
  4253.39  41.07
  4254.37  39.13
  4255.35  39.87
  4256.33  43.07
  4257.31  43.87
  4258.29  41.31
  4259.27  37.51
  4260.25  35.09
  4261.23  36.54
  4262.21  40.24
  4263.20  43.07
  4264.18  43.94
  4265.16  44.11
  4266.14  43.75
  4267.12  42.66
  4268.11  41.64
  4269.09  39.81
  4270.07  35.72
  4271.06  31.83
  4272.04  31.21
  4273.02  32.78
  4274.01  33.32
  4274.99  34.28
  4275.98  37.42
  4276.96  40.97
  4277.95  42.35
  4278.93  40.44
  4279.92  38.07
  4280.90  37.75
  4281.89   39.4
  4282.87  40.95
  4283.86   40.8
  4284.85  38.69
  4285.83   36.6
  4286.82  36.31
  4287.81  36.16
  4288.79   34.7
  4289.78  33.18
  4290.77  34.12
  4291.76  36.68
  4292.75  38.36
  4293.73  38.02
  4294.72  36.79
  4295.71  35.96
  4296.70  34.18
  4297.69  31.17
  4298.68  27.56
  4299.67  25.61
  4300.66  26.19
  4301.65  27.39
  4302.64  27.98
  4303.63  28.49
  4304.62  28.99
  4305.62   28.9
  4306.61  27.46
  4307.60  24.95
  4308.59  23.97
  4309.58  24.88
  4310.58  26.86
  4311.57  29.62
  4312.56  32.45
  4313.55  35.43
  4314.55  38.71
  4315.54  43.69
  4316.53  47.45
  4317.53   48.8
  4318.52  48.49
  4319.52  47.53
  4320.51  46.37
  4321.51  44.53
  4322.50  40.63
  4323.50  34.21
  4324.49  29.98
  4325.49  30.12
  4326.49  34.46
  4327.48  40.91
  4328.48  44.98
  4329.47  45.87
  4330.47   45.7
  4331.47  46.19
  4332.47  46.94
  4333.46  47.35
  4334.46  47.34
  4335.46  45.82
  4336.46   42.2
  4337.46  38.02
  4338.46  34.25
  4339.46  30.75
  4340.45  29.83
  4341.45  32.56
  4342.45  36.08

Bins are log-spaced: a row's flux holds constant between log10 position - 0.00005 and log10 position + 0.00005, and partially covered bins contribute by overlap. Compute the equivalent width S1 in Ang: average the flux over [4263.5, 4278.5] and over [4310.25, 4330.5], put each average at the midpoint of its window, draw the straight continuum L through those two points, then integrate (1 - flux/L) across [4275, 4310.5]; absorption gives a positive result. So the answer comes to 4.9 Ang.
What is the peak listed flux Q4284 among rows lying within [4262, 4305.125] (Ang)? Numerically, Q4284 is 44.11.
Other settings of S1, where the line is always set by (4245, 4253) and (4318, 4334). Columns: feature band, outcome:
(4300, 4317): 4.5 Ang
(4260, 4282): 1.0 Ang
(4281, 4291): 0.9 Ang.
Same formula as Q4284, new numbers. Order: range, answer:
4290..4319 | 48.8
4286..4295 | 38.36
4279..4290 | 40.95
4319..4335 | 47.53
